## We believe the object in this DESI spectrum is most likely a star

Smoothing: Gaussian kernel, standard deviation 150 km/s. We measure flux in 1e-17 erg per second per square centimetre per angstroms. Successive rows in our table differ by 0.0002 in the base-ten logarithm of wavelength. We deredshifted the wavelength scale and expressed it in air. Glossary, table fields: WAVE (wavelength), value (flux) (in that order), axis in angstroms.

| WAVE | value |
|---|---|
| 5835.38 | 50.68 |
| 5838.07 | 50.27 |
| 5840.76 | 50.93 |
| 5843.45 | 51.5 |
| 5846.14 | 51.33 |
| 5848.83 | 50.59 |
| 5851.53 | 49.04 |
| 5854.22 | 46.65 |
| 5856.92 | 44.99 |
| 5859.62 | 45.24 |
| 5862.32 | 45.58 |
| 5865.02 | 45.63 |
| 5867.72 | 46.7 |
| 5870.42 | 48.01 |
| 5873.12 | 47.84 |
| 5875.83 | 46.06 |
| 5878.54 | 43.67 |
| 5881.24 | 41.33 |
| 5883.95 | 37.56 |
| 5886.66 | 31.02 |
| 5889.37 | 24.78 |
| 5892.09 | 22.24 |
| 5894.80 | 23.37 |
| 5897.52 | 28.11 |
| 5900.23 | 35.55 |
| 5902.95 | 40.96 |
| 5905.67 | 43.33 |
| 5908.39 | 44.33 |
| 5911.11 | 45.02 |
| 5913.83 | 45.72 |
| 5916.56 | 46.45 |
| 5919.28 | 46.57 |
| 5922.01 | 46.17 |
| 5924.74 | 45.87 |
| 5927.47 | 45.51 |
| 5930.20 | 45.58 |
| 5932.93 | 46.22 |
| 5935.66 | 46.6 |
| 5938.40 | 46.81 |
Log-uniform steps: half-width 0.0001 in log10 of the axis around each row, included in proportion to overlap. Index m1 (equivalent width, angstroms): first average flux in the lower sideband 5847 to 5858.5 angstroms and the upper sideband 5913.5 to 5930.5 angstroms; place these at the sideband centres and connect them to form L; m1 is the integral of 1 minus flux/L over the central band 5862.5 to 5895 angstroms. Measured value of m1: 5.7 angstroms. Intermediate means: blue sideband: 47.9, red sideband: 46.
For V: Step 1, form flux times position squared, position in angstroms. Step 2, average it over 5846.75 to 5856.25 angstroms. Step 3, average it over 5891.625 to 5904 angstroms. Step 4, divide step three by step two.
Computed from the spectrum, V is 0.6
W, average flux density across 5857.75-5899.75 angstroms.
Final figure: 38.5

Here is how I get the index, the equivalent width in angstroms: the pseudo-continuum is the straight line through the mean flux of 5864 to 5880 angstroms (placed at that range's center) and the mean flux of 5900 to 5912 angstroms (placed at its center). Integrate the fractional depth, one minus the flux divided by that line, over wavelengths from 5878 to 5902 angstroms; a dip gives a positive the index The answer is 6.8 angstroms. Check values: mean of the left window 46.3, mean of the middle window 31.7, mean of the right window 42.3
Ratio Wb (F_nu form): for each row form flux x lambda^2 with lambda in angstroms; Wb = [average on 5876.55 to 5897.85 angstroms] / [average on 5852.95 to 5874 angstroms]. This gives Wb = 0.70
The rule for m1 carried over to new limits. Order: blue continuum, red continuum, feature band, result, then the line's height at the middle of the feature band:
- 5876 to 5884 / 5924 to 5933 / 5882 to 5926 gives 6.09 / 43.9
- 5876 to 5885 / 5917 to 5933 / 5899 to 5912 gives 0.69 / 44.1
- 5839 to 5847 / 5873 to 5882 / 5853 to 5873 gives 0.45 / 47.3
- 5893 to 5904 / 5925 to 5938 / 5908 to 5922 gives -2.58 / 38.7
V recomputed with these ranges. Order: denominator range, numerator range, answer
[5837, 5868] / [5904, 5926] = 0.96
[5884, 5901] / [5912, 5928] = 1.66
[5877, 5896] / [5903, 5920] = 1.41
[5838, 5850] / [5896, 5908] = 0.75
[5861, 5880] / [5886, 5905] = 0.65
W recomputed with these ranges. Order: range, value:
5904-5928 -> 45.4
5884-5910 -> 33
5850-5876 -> 46.6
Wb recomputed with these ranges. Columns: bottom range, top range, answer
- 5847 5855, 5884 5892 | 0.59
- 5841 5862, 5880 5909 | 0.70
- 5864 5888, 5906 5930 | 1.07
